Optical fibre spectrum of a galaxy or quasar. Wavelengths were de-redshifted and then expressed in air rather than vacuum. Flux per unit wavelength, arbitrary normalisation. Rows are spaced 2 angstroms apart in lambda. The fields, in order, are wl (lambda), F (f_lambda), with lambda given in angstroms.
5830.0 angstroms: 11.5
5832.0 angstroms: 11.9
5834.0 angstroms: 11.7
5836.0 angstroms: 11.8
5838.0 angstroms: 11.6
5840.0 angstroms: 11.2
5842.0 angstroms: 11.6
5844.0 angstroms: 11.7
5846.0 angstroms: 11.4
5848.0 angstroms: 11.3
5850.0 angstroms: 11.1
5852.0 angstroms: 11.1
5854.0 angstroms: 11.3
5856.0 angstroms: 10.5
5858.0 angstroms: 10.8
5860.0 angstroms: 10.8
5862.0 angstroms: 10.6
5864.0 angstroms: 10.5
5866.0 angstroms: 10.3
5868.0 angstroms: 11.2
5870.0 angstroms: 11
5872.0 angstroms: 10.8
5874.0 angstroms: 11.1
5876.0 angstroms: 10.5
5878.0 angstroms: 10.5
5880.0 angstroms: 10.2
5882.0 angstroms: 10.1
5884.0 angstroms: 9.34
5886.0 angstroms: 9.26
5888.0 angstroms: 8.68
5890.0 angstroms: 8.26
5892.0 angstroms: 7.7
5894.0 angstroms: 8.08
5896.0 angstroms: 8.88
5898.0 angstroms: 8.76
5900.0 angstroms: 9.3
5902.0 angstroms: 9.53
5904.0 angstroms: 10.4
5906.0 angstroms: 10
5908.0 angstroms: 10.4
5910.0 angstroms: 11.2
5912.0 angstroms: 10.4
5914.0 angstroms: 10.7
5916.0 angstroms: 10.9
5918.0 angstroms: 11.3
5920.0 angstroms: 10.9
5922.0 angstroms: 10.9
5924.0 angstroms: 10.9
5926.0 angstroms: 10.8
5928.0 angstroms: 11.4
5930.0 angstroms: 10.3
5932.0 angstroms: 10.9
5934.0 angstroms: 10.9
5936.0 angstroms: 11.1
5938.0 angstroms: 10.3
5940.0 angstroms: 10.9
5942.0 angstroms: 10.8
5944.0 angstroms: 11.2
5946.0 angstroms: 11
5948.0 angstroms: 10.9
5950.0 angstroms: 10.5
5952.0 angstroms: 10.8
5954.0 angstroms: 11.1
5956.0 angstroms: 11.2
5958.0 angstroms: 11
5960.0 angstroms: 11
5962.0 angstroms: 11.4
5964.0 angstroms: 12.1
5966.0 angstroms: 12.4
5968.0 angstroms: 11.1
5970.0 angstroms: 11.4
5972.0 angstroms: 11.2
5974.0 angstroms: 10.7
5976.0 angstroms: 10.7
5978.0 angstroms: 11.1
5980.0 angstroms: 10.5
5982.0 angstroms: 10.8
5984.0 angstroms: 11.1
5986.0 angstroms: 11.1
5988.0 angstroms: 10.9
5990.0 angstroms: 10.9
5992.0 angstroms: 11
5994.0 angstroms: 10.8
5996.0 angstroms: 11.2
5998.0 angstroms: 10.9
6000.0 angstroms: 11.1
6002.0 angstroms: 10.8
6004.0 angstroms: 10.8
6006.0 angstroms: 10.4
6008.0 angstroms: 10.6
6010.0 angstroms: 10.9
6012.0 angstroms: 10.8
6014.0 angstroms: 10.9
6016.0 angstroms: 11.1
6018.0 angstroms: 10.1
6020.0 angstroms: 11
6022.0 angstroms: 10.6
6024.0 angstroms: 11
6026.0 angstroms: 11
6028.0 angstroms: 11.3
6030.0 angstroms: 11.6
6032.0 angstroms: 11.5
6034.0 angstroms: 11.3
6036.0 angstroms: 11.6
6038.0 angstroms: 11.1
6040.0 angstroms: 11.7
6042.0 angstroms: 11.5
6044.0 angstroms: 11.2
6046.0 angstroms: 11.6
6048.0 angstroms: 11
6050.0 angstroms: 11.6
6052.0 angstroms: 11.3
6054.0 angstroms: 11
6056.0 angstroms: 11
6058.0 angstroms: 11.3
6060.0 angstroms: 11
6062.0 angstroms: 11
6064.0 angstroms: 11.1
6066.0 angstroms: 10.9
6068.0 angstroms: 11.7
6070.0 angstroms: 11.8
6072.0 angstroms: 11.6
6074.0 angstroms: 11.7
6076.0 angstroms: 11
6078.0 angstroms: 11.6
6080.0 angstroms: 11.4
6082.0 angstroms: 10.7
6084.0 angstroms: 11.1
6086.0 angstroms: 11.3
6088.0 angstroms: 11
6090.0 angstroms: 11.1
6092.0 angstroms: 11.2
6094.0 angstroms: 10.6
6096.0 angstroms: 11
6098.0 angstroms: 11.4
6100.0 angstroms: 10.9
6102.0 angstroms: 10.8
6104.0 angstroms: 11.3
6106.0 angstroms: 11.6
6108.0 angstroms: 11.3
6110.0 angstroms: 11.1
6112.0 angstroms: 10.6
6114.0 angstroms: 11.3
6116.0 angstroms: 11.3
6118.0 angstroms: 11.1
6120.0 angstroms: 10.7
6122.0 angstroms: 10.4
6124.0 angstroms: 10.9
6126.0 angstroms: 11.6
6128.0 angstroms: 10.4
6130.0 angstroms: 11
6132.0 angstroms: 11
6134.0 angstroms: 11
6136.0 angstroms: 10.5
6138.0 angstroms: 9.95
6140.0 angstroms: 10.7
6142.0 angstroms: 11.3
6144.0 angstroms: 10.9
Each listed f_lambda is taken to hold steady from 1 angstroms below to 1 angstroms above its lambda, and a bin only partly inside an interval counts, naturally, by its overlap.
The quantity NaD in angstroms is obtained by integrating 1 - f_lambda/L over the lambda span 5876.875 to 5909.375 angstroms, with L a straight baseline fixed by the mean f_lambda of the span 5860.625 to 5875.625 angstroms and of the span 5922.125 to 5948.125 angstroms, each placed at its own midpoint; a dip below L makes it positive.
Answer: 4.4 angstroms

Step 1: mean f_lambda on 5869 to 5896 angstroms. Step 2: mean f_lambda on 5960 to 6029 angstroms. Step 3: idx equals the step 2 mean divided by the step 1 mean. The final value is 1.14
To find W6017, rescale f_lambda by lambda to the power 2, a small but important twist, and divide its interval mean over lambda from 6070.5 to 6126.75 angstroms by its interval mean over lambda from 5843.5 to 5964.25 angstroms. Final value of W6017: 1.13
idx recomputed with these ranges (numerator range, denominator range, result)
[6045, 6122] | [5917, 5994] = 1.01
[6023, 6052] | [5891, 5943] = 1.10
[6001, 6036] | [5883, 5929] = 1.10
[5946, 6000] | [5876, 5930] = 1.11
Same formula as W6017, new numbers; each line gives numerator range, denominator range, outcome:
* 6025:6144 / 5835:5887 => 1.11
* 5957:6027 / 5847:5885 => 1.07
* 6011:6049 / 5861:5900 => 1.20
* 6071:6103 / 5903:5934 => 1.10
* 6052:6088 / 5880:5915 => 1.25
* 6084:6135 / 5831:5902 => 1.15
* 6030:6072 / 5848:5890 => 1.15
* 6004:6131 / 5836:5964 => 1.11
